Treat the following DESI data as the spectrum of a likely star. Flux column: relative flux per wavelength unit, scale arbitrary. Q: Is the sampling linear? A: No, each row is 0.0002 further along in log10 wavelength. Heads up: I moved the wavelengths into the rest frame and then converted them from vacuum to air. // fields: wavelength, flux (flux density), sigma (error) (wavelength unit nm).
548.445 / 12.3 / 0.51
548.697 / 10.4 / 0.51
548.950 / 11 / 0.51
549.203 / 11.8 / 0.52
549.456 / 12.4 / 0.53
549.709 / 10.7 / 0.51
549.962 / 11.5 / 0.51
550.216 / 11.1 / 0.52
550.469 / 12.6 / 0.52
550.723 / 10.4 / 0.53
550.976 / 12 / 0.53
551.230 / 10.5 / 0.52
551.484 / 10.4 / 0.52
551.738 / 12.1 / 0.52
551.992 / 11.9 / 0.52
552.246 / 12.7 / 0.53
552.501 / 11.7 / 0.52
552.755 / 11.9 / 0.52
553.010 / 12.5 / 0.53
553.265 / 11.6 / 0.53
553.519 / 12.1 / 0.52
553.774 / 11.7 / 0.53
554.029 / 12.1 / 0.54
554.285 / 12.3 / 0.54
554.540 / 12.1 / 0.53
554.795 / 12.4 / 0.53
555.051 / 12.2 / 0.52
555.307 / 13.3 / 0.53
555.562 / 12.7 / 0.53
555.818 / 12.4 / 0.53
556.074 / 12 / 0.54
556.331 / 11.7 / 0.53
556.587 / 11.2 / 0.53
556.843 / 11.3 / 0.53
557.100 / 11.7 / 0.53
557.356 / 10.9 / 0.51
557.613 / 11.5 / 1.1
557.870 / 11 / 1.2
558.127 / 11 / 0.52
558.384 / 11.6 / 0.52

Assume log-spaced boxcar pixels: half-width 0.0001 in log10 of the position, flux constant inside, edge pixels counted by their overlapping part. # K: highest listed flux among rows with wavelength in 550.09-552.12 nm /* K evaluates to 12.6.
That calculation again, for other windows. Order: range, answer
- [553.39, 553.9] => 12.1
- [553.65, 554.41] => 12.3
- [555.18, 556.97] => 13.3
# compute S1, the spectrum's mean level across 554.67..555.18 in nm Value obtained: 12.3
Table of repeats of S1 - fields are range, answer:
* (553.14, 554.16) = 11.9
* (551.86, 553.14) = 12.1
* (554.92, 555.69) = 12.7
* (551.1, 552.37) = 11.5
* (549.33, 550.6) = 11.7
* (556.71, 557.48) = 11.3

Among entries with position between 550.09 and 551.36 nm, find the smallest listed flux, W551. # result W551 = 10.4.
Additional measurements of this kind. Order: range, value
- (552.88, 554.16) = 11.6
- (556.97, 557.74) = 10.9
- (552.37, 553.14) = 11.7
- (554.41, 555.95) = 12.1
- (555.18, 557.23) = 11.2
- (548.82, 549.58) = 11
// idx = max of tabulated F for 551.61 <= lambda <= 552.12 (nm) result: 12.1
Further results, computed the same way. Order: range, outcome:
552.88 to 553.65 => 12.5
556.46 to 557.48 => 11.7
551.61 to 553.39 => 12.7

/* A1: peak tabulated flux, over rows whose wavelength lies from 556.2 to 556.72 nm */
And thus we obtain 11.7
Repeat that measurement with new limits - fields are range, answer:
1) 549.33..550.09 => 12.4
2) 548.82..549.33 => 11.8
